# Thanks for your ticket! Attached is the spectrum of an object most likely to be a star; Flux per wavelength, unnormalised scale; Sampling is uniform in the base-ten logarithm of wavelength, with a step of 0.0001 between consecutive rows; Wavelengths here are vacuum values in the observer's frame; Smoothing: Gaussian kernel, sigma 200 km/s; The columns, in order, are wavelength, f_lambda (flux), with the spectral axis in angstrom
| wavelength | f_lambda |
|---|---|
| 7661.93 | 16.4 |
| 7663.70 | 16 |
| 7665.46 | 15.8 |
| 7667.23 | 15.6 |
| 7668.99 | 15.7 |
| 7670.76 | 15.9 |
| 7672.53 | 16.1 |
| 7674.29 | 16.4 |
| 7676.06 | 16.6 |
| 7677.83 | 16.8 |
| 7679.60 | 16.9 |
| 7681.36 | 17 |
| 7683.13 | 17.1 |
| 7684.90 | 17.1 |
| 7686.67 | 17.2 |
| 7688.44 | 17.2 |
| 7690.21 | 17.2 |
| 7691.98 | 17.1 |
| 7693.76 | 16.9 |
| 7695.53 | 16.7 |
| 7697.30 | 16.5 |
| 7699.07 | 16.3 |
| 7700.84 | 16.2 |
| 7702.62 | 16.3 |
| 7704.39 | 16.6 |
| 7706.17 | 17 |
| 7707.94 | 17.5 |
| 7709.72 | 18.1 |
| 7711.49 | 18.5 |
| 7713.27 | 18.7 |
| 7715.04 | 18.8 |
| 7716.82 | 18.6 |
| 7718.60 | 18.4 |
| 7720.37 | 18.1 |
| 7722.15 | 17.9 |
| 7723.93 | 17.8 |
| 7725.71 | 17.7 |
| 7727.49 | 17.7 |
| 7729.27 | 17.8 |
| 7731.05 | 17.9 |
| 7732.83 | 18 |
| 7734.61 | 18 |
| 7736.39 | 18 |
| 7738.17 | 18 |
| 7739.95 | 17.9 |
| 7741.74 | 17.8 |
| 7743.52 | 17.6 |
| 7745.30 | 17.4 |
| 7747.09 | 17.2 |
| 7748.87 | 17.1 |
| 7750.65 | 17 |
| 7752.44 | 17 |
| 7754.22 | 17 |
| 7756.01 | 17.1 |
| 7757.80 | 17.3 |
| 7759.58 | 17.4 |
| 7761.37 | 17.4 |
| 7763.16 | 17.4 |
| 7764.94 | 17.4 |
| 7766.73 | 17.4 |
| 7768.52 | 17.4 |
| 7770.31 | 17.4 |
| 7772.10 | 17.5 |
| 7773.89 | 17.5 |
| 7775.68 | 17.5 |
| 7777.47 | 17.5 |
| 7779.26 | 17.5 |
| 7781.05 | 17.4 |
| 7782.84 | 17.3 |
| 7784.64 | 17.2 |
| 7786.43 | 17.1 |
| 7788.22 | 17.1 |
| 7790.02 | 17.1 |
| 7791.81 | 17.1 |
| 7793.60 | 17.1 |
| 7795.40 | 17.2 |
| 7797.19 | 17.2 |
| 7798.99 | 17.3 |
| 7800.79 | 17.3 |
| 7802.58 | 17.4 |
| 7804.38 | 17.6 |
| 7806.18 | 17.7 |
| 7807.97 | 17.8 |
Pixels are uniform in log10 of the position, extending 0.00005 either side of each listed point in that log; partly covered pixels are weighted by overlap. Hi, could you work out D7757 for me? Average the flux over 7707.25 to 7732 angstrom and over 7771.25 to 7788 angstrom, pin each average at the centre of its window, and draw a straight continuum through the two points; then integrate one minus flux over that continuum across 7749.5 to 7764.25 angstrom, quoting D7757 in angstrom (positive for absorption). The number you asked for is 0.4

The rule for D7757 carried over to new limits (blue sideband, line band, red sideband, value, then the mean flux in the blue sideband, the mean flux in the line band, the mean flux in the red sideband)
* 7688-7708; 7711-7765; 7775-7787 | -2.2 angstrom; 16.8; 17.7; 17.4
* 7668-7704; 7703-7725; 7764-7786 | -1.4 angstrom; 16.7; 18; 17.4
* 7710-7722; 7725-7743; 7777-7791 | 0.3 angstrom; 18.5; 17.9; 17.3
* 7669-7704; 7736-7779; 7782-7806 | -0.9 angstrom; 16.7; 17.4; 17.2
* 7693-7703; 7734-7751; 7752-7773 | -0.6 angstrom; 16.5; 17.6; 17.3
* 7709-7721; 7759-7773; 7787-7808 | 0.3 angstrom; 18.5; 17.4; 17.3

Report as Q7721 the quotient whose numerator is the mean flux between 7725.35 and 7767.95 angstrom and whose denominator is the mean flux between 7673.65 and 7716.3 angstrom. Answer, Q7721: 1.02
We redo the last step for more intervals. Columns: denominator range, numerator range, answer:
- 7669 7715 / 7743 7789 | 1.02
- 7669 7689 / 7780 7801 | 1.03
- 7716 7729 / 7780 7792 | 0.95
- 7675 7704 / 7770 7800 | 1.03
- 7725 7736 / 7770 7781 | 0.98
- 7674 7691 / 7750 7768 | 1.02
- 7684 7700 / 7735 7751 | 1.04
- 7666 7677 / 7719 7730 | 1.11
